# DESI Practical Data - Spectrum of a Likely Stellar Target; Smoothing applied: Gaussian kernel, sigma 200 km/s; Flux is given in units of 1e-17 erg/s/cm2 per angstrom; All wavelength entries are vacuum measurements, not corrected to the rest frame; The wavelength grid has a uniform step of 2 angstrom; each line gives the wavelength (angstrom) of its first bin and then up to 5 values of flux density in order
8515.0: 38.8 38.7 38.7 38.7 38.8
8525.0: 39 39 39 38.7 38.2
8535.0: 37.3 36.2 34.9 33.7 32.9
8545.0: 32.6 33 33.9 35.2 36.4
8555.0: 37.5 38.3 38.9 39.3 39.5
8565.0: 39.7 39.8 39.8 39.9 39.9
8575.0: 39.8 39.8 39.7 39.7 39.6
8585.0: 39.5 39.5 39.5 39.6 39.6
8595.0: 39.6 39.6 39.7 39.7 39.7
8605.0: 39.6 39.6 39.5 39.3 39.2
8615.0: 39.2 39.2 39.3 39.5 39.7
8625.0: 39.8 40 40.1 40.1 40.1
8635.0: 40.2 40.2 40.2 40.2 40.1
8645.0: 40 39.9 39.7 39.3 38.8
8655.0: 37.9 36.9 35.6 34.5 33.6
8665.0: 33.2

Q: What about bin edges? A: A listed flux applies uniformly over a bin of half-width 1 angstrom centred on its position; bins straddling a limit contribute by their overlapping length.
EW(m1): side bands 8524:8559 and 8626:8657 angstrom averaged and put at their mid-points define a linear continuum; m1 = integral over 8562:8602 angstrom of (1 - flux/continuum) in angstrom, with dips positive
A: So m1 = -2.1 angstrom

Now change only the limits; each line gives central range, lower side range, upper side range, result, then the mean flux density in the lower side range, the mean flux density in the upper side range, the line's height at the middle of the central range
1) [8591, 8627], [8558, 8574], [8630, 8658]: 0.03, 39.6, 39.5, 39.6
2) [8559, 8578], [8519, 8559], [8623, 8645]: -1.01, 36.6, 40.1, 37.7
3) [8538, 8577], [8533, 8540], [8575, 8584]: 0.92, 36.4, 39.7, 38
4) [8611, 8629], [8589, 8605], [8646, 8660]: -0.20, 39.6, 38.3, 39.1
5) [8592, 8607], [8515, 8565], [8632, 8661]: -0.57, 37.1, 39.1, 38.2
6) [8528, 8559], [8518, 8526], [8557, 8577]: 2.54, 38.8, 39.6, 39.2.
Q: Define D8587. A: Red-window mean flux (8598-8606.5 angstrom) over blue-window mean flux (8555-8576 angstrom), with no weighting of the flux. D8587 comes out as 1.0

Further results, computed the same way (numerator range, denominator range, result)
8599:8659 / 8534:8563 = 1.10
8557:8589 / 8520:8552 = 1.09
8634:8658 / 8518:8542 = 1.05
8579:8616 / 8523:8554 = 1.10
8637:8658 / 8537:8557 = 1.13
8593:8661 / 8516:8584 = 1.04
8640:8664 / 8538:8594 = 1.00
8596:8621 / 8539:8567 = 1.09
